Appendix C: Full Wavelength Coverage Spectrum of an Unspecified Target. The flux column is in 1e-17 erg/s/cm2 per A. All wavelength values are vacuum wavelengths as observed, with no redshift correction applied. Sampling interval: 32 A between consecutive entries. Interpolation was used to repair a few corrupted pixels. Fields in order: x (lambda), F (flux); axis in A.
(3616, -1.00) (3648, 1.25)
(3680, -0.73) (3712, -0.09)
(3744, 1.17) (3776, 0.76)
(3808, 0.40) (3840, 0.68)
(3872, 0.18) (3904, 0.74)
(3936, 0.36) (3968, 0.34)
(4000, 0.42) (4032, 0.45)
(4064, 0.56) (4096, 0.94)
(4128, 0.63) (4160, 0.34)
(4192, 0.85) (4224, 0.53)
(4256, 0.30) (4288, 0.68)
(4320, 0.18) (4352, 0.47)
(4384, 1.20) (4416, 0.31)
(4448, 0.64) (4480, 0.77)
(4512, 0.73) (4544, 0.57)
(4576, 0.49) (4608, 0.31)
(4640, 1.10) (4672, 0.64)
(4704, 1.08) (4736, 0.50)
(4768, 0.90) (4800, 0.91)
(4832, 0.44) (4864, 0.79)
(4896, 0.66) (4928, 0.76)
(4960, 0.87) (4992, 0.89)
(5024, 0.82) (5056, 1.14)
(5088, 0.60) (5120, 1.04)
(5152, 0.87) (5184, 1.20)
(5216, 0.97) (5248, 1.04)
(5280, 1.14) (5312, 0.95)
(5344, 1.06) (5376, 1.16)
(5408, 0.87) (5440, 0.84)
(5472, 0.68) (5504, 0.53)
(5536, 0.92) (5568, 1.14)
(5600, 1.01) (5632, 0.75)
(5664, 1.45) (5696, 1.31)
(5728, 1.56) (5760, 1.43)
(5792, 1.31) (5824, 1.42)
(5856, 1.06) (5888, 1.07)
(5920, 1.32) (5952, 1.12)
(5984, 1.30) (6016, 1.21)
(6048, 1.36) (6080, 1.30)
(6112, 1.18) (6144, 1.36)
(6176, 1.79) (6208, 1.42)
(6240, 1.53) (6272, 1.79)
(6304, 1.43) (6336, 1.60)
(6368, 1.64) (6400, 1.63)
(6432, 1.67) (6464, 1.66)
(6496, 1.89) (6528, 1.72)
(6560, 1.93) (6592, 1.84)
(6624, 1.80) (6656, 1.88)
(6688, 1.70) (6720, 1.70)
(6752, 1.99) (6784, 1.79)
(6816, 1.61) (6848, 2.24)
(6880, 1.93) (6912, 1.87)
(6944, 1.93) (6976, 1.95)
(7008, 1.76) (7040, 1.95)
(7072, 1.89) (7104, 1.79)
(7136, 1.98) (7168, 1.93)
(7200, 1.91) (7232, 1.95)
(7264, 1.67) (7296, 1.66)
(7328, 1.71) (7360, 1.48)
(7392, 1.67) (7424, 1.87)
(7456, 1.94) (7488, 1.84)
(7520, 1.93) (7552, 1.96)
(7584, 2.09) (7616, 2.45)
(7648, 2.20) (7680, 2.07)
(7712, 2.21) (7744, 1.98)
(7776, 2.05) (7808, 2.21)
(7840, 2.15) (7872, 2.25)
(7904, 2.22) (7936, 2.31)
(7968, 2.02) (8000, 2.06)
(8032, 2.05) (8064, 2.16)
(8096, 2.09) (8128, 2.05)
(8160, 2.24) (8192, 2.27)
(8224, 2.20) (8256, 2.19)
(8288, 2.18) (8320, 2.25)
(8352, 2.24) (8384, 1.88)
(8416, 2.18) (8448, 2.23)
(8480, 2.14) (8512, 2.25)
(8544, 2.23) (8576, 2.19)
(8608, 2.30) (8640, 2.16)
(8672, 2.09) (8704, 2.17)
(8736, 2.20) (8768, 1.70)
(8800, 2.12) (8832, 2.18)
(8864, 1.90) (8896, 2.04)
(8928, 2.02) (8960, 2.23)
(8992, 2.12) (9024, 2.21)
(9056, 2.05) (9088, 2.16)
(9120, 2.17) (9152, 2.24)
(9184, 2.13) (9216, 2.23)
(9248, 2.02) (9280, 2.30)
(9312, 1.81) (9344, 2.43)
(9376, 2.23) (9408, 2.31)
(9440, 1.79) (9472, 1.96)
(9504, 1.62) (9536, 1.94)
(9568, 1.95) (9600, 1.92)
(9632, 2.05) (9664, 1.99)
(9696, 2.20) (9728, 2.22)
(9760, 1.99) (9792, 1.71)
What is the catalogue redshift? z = 0.42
